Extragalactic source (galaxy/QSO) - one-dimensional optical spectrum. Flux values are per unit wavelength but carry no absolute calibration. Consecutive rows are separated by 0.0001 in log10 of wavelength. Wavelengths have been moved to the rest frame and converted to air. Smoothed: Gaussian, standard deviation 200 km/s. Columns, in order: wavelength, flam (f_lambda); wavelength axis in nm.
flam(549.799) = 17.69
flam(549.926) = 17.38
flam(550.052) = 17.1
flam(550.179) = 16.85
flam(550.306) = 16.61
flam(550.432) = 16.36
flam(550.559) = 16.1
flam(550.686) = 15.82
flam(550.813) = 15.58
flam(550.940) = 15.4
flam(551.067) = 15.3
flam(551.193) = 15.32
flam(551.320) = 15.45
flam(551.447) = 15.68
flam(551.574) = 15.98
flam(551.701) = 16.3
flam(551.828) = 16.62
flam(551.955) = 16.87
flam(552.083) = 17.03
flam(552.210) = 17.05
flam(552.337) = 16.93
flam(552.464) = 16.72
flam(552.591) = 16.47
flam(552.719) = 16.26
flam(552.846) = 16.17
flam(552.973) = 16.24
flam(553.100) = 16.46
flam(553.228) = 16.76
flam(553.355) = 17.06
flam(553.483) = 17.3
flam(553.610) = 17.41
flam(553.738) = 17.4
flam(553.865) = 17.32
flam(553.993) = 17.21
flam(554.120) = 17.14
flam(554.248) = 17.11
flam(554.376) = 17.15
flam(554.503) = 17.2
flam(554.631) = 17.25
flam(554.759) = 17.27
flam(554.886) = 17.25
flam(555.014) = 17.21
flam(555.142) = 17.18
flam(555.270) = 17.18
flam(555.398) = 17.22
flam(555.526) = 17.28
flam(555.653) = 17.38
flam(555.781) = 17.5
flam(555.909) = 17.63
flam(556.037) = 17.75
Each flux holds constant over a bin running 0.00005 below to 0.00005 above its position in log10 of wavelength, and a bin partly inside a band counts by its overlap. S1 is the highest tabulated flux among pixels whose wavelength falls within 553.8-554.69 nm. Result 17.32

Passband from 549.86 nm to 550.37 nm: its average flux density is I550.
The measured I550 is 17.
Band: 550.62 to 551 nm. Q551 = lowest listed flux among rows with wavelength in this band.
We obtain 15.4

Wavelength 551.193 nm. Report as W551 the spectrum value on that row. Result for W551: 15.32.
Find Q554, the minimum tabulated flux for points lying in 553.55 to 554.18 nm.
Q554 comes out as 17.14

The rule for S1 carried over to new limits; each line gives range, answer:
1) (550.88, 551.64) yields 15.98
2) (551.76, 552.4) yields 17.05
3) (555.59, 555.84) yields 17.5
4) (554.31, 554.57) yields 17.2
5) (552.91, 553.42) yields 17.06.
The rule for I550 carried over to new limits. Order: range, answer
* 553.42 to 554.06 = 17.3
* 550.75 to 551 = 15.5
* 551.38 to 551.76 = 16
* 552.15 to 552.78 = 16.7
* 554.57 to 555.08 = 17.2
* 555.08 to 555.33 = 17.2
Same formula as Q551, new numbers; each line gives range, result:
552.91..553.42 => 16.24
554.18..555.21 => 17.11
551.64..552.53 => 16.3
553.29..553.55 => 17.06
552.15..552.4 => 16.93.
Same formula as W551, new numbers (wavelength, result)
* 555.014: 17.21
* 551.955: 16.87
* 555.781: 17.5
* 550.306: 16.61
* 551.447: 15.68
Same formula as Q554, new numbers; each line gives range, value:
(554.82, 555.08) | 17.21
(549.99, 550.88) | 15.58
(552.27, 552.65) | 16.47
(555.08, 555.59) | 17.18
